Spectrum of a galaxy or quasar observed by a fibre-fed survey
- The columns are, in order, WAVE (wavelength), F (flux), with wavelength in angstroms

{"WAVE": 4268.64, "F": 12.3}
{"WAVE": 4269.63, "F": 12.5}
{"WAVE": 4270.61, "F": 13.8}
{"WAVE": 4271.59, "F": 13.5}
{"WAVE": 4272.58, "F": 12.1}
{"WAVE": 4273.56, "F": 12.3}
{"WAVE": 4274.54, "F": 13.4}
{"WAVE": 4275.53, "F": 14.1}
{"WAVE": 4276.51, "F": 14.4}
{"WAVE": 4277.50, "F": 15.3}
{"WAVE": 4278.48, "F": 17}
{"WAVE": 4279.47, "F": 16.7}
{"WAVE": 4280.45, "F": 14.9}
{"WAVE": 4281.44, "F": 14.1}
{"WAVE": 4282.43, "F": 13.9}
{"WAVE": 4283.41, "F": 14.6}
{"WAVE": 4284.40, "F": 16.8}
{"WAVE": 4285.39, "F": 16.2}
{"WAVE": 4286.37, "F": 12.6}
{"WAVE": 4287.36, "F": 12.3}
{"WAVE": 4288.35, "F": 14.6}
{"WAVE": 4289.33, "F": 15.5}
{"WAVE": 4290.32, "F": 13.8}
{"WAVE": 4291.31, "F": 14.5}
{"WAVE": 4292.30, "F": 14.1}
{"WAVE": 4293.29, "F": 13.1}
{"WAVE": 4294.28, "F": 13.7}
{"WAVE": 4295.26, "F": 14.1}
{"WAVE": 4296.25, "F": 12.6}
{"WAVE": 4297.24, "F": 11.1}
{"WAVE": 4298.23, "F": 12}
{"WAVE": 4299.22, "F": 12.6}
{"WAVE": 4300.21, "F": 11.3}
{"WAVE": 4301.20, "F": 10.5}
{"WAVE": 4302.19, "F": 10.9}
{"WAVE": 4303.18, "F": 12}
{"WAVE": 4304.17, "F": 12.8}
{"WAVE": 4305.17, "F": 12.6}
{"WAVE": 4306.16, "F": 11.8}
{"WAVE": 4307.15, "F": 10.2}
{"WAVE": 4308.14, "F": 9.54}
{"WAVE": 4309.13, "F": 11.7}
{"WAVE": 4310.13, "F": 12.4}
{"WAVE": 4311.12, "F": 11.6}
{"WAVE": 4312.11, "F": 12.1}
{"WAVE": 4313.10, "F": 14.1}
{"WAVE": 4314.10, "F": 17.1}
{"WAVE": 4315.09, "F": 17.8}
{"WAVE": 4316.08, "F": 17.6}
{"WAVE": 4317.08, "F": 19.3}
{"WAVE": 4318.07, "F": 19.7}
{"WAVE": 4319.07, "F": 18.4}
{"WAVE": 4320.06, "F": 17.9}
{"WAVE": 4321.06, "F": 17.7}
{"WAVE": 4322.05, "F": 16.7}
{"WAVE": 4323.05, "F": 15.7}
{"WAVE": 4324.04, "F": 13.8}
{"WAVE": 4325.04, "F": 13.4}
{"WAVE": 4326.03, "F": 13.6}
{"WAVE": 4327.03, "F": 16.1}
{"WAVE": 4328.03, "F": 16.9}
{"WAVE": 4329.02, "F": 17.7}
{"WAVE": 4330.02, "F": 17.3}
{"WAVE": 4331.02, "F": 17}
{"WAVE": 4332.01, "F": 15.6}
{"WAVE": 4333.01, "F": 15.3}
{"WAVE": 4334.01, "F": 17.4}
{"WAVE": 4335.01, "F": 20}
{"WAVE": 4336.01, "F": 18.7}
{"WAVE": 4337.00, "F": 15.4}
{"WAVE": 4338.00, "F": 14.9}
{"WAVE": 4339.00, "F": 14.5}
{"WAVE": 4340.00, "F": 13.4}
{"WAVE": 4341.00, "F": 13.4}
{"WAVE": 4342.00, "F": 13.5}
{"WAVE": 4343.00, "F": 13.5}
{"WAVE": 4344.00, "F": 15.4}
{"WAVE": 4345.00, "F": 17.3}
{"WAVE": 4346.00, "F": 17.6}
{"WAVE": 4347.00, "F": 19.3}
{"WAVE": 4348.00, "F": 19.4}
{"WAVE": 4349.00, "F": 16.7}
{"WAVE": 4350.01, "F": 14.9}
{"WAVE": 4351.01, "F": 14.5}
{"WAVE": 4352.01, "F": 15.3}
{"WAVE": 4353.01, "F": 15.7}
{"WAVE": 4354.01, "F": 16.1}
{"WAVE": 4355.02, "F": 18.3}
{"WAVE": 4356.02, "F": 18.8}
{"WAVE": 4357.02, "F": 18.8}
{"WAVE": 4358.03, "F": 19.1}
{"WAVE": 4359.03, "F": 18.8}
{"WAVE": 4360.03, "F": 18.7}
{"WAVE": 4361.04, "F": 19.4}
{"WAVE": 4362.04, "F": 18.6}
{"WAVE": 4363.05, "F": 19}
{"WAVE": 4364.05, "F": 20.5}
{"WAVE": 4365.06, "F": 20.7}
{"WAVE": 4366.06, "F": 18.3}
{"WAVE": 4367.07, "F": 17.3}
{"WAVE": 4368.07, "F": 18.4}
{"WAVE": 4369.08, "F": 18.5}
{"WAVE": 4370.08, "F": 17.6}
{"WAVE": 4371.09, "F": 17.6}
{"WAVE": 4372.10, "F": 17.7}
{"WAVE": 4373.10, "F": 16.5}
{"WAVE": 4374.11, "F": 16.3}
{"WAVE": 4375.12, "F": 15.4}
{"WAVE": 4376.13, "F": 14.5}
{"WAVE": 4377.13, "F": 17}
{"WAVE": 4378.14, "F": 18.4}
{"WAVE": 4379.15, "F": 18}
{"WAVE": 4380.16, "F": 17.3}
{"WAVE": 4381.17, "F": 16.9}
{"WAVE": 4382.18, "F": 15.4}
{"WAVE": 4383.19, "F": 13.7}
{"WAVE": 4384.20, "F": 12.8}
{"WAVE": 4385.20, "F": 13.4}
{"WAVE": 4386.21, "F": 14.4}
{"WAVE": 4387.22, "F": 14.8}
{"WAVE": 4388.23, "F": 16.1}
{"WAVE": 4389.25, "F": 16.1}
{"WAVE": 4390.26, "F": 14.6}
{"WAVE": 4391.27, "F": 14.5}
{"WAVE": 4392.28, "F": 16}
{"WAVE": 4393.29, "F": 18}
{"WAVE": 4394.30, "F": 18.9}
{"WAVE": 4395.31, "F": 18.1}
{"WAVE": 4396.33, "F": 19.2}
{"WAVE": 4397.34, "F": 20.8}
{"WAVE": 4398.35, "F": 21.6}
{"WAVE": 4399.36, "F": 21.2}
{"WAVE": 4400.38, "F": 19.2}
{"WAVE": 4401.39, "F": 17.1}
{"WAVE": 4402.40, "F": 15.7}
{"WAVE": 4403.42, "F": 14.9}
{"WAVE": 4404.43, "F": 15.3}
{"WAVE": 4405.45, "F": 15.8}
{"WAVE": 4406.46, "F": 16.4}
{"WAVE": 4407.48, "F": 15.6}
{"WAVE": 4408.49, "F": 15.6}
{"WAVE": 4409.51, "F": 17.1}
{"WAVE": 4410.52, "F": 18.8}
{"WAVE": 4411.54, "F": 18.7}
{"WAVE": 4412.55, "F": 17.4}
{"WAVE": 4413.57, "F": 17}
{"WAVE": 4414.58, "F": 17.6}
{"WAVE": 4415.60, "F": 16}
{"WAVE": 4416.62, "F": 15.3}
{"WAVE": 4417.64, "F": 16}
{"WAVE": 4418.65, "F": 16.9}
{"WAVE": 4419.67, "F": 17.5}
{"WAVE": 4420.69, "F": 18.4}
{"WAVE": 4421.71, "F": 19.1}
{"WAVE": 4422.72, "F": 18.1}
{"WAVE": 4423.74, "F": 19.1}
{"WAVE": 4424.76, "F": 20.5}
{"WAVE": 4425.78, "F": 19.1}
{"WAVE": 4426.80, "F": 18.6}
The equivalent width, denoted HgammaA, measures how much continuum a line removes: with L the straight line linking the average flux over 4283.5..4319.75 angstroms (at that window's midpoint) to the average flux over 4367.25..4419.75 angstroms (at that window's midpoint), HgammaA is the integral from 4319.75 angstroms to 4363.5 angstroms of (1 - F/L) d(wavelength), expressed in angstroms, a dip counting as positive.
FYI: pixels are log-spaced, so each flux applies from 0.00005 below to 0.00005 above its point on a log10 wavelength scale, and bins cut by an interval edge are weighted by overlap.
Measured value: -4.5 angstroms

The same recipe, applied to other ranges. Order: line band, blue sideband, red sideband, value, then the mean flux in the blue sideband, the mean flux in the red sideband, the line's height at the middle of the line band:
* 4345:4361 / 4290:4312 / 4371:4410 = -3.0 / 12.2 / 16.6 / 14.8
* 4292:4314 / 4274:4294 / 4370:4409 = 4.0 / 14.6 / 16.6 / 14.9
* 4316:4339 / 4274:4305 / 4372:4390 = -3.4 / 13.7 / 15.8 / 14.6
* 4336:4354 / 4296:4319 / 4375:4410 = -1.1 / 13.3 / 16.6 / 14.7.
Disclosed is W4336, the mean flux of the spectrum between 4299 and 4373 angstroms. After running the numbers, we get 16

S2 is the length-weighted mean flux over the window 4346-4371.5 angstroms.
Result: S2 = 18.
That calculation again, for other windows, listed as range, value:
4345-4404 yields 17.3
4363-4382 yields 17.6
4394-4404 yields 18.6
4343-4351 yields 16.8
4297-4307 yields 11.7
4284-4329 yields 14.1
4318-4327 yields 16.1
